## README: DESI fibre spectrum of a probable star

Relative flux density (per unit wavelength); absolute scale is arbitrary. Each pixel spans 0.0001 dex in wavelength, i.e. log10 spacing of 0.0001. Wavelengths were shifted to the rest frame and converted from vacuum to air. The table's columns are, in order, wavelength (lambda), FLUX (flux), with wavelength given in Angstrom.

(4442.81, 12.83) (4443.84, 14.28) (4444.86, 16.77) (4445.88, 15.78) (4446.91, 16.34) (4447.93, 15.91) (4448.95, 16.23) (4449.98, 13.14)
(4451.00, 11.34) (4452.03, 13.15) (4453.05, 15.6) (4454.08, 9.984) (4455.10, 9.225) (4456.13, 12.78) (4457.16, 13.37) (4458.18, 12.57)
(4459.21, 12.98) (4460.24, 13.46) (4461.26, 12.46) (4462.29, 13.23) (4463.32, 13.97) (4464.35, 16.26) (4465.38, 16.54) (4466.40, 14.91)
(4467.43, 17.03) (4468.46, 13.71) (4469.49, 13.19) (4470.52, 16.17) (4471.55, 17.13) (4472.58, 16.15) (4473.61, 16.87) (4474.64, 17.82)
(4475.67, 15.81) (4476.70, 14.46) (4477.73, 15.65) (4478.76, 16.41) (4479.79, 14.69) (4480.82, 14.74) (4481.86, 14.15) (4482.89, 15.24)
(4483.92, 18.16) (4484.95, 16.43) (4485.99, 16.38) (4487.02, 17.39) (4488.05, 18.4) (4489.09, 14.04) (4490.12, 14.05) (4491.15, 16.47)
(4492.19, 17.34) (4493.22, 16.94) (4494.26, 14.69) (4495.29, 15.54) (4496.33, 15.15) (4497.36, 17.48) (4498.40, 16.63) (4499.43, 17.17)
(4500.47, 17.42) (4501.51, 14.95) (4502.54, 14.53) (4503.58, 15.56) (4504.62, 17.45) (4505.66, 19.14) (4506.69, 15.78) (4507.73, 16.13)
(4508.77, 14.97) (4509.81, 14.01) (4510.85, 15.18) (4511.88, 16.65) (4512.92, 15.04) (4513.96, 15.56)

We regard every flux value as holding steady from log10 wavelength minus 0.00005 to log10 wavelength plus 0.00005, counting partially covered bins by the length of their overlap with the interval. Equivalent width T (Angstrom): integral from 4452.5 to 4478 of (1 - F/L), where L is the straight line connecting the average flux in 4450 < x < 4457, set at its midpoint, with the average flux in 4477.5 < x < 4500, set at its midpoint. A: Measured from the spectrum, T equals -1.79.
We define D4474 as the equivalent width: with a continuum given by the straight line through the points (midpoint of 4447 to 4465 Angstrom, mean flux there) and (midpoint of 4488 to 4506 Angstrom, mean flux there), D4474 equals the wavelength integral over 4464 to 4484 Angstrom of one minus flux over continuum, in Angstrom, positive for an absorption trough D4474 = -1.5 Angstrom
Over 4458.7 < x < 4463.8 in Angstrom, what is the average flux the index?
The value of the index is 13.2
